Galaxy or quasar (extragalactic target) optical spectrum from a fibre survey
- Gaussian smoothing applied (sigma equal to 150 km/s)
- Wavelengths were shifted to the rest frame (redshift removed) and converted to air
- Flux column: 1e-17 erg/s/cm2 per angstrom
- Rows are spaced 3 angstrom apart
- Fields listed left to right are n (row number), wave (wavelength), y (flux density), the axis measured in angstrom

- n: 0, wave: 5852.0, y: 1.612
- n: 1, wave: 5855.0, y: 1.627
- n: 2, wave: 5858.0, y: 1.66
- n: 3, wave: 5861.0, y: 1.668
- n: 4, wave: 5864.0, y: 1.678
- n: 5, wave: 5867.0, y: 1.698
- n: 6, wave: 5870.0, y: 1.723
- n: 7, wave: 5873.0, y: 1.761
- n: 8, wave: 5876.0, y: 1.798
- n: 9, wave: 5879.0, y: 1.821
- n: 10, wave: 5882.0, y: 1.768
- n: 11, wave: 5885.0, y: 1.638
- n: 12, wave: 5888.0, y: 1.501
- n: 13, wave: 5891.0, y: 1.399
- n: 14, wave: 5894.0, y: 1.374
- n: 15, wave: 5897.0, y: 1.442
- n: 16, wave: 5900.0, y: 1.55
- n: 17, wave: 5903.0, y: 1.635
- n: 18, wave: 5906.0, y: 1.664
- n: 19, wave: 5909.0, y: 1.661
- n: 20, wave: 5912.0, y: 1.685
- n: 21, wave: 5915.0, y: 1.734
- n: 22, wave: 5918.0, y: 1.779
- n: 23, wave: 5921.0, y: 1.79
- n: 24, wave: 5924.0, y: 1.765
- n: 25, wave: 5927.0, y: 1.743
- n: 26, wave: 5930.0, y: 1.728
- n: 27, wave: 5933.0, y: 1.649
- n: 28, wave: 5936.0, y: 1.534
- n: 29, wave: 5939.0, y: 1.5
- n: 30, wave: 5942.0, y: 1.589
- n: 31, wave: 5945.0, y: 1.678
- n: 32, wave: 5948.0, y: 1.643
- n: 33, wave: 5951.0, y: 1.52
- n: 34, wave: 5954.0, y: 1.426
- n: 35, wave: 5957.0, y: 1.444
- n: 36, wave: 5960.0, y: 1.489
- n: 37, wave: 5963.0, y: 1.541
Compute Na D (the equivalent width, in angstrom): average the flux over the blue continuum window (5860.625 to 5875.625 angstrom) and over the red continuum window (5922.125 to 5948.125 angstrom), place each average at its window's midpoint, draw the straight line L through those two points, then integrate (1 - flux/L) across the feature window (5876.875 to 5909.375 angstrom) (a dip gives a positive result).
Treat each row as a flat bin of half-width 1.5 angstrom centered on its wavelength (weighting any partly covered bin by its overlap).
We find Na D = 1.98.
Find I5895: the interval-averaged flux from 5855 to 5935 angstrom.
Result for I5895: 1.66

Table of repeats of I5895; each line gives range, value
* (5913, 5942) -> 1.69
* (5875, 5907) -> 1.59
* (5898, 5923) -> 1.68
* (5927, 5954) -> 1.6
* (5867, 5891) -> 1.69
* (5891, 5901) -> 1.44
